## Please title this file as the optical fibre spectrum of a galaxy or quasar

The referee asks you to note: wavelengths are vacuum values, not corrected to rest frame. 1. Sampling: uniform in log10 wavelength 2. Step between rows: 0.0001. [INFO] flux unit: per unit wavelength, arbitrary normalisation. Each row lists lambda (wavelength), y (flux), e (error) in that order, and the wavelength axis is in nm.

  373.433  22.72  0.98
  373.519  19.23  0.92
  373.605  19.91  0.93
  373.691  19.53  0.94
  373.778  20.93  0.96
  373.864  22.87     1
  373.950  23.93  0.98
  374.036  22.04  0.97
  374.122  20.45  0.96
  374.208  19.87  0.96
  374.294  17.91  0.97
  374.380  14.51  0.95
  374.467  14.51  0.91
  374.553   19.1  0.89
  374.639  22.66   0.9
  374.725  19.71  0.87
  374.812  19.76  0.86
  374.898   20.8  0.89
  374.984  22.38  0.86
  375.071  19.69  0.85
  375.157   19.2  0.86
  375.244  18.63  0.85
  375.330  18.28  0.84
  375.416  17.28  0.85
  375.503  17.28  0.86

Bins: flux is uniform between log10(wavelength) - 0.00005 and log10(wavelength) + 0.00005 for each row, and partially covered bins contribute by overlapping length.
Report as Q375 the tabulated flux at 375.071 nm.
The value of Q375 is 19.69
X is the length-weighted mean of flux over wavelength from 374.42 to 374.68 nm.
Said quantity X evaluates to 18.7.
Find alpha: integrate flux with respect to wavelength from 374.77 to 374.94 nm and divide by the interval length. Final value 20.3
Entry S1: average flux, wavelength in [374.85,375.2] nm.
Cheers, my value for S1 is 20.5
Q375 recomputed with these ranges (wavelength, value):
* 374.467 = 14.51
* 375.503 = 17.28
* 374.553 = 19.1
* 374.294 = 17.91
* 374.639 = 22.66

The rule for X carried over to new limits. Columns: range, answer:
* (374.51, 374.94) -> 20.4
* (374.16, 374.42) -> 17.6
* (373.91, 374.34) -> 20.8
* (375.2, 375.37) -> 18.4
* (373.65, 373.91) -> 21.1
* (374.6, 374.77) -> 21.1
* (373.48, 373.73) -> 19.6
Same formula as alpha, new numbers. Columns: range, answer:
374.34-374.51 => 14.5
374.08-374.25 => 20.2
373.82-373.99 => 23.4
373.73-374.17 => 22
